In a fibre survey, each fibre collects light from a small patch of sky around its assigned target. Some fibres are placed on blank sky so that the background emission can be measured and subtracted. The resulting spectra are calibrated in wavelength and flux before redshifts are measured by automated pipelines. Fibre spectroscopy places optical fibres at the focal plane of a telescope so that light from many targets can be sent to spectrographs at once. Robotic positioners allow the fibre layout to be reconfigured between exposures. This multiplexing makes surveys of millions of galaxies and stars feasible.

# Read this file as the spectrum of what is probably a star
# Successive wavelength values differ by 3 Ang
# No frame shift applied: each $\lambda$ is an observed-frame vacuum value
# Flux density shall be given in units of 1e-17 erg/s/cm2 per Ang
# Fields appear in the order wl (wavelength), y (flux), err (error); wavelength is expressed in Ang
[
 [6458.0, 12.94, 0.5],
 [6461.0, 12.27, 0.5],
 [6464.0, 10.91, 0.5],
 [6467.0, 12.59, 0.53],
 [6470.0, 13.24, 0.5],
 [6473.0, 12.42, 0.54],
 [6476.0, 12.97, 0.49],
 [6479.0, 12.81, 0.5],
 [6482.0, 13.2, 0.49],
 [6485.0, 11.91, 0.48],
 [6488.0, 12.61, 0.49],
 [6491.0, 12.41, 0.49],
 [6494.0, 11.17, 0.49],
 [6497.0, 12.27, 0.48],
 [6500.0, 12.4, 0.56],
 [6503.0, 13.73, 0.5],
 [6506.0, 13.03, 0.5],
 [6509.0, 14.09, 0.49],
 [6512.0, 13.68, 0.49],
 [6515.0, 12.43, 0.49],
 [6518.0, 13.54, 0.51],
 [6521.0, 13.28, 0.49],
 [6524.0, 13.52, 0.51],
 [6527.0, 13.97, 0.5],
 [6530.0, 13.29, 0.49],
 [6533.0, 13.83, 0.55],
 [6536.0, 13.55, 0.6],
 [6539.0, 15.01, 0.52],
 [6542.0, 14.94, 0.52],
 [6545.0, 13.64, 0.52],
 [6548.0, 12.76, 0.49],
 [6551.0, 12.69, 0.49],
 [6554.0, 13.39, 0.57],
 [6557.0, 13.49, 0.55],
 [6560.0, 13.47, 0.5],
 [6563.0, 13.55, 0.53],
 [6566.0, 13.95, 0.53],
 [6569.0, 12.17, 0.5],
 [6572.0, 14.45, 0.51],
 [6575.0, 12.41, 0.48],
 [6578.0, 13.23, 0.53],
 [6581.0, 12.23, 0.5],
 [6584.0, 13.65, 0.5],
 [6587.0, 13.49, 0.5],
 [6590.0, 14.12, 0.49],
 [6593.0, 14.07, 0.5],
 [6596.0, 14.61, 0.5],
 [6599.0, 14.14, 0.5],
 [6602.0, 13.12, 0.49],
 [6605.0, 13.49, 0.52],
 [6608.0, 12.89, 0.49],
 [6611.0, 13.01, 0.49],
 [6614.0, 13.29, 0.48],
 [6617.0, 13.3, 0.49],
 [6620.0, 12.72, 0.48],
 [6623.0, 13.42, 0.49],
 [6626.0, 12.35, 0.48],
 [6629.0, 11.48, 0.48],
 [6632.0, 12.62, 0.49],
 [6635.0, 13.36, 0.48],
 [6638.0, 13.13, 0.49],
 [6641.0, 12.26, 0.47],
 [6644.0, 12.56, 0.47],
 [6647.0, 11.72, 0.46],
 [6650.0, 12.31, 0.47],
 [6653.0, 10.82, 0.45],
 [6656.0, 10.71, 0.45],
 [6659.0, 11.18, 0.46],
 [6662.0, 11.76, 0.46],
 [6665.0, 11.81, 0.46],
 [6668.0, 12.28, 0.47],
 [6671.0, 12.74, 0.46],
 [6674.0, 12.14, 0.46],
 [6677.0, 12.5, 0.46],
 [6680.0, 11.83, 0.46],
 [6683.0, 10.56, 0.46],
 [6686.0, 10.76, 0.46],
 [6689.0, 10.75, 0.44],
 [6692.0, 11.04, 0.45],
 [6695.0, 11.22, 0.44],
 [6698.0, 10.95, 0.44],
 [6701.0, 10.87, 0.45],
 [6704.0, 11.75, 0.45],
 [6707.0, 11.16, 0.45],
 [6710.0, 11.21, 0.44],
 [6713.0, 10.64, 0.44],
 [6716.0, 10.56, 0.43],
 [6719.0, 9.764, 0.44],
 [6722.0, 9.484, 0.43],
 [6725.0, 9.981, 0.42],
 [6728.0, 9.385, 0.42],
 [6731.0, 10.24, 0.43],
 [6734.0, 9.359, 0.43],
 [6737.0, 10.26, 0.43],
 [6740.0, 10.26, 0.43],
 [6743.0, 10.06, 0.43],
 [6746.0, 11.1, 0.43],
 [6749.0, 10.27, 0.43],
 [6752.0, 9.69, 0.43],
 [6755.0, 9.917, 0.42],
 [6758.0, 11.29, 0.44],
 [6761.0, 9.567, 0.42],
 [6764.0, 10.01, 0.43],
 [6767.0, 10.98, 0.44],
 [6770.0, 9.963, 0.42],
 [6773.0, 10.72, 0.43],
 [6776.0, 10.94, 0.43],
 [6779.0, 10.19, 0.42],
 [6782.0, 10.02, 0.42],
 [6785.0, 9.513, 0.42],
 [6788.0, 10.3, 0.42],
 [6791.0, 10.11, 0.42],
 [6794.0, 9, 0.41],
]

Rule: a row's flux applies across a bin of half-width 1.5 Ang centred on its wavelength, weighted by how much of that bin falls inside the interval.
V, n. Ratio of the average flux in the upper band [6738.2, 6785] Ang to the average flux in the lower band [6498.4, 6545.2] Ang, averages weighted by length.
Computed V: 0.8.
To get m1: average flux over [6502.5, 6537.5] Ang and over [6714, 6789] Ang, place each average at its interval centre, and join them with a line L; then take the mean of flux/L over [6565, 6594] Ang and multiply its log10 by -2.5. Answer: -0.06 mag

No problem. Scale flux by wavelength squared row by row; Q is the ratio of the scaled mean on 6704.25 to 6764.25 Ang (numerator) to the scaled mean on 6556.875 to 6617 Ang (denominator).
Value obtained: 0.8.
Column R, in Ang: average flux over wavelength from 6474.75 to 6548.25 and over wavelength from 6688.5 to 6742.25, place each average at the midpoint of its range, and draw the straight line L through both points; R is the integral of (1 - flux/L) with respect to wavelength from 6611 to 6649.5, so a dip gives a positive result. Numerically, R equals -3.52 Ang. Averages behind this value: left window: 13.2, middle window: 12.7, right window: 10.5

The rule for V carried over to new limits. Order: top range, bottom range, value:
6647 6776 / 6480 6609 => 0.81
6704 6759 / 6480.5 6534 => 0.79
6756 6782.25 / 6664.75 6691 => 0.89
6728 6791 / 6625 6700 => 0.87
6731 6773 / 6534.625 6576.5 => 0.76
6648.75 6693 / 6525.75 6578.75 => 0.85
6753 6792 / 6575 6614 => 0.76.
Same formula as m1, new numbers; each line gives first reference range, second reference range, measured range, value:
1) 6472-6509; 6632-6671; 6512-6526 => -0.062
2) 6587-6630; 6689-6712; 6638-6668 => 0.043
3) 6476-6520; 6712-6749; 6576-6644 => -0.146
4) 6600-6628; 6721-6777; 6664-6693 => 0.004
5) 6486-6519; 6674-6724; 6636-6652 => -0.081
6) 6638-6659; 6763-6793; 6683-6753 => 0.050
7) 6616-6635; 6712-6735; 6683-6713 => -0.040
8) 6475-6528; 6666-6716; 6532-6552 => -0.098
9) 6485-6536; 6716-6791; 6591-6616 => -0.140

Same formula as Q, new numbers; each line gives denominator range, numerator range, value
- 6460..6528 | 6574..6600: 1.09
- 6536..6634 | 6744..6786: 0.81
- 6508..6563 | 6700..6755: 0.80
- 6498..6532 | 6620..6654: 0.96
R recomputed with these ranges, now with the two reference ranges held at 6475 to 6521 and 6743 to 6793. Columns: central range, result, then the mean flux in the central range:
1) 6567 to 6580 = -1.0 Ang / 13.1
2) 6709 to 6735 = 1.6 Ang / 10.1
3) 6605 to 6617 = -1.4 Ang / 13.1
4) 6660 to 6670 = -0.6 Ang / 12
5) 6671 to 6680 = -0.9 Ang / 12.3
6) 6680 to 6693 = 0.2 Ang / 10.9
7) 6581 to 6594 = -1.8 Ang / 13.6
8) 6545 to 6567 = -1.9 Ang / 13.3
